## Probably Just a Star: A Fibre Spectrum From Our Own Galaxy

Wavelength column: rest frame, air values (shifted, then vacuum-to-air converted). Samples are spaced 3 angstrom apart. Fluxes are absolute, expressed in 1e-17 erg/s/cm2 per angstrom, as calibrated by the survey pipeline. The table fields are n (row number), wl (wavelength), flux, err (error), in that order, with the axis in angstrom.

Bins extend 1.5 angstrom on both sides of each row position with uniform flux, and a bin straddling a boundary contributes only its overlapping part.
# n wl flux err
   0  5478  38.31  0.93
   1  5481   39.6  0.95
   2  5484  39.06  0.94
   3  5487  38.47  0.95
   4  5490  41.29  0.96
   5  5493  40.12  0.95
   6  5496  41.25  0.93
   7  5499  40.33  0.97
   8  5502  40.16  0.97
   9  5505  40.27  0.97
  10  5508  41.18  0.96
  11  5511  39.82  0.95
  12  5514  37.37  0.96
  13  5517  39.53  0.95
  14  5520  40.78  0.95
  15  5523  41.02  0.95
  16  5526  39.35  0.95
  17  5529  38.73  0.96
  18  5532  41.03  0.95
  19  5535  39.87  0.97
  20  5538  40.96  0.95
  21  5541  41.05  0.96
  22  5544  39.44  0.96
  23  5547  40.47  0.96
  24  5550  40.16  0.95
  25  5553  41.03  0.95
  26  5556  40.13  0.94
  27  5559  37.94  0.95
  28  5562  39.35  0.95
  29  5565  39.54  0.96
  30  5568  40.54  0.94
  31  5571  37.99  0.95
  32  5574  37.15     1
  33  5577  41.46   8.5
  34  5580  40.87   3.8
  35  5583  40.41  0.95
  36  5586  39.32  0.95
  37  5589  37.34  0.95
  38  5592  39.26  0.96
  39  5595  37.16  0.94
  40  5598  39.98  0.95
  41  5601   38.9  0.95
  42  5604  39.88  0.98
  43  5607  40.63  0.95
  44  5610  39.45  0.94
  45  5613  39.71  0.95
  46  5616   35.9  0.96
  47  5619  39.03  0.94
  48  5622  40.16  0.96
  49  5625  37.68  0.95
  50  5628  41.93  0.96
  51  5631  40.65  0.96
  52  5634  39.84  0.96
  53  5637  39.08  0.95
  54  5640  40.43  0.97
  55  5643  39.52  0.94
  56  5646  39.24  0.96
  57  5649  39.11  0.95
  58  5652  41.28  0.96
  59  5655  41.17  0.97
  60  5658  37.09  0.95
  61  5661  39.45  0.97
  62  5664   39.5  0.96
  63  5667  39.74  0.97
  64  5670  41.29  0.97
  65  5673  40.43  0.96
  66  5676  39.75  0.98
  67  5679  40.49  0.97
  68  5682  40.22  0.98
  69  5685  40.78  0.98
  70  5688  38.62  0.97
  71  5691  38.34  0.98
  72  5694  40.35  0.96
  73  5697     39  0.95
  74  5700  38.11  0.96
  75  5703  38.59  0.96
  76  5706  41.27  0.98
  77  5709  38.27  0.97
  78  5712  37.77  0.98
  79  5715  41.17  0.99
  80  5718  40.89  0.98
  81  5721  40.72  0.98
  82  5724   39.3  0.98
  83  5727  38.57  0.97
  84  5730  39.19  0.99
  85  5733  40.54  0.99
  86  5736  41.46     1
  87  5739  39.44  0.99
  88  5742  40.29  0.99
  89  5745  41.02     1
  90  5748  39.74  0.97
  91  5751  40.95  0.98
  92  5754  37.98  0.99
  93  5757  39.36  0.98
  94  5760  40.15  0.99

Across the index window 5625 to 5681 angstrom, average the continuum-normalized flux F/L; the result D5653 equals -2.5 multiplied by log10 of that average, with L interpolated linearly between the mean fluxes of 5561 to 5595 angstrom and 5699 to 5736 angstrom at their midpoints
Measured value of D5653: -0.01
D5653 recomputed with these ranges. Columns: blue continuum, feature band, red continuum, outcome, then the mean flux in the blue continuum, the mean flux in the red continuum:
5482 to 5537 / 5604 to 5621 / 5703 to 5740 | 0.02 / 40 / 39.8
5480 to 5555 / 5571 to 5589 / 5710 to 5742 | 0.02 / 40.1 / 39.9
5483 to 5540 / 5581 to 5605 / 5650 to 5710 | 0.02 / 40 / 39.7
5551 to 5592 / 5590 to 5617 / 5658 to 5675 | 0.02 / 39.5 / 39.8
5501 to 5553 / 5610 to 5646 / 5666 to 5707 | 0.01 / 40.1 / 39.8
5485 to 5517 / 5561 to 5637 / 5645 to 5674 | 0.01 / 40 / 39.8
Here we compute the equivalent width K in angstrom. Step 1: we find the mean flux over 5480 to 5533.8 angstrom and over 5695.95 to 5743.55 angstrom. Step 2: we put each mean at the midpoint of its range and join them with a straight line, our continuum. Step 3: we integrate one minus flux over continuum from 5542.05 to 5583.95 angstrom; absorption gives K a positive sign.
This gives 0.1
